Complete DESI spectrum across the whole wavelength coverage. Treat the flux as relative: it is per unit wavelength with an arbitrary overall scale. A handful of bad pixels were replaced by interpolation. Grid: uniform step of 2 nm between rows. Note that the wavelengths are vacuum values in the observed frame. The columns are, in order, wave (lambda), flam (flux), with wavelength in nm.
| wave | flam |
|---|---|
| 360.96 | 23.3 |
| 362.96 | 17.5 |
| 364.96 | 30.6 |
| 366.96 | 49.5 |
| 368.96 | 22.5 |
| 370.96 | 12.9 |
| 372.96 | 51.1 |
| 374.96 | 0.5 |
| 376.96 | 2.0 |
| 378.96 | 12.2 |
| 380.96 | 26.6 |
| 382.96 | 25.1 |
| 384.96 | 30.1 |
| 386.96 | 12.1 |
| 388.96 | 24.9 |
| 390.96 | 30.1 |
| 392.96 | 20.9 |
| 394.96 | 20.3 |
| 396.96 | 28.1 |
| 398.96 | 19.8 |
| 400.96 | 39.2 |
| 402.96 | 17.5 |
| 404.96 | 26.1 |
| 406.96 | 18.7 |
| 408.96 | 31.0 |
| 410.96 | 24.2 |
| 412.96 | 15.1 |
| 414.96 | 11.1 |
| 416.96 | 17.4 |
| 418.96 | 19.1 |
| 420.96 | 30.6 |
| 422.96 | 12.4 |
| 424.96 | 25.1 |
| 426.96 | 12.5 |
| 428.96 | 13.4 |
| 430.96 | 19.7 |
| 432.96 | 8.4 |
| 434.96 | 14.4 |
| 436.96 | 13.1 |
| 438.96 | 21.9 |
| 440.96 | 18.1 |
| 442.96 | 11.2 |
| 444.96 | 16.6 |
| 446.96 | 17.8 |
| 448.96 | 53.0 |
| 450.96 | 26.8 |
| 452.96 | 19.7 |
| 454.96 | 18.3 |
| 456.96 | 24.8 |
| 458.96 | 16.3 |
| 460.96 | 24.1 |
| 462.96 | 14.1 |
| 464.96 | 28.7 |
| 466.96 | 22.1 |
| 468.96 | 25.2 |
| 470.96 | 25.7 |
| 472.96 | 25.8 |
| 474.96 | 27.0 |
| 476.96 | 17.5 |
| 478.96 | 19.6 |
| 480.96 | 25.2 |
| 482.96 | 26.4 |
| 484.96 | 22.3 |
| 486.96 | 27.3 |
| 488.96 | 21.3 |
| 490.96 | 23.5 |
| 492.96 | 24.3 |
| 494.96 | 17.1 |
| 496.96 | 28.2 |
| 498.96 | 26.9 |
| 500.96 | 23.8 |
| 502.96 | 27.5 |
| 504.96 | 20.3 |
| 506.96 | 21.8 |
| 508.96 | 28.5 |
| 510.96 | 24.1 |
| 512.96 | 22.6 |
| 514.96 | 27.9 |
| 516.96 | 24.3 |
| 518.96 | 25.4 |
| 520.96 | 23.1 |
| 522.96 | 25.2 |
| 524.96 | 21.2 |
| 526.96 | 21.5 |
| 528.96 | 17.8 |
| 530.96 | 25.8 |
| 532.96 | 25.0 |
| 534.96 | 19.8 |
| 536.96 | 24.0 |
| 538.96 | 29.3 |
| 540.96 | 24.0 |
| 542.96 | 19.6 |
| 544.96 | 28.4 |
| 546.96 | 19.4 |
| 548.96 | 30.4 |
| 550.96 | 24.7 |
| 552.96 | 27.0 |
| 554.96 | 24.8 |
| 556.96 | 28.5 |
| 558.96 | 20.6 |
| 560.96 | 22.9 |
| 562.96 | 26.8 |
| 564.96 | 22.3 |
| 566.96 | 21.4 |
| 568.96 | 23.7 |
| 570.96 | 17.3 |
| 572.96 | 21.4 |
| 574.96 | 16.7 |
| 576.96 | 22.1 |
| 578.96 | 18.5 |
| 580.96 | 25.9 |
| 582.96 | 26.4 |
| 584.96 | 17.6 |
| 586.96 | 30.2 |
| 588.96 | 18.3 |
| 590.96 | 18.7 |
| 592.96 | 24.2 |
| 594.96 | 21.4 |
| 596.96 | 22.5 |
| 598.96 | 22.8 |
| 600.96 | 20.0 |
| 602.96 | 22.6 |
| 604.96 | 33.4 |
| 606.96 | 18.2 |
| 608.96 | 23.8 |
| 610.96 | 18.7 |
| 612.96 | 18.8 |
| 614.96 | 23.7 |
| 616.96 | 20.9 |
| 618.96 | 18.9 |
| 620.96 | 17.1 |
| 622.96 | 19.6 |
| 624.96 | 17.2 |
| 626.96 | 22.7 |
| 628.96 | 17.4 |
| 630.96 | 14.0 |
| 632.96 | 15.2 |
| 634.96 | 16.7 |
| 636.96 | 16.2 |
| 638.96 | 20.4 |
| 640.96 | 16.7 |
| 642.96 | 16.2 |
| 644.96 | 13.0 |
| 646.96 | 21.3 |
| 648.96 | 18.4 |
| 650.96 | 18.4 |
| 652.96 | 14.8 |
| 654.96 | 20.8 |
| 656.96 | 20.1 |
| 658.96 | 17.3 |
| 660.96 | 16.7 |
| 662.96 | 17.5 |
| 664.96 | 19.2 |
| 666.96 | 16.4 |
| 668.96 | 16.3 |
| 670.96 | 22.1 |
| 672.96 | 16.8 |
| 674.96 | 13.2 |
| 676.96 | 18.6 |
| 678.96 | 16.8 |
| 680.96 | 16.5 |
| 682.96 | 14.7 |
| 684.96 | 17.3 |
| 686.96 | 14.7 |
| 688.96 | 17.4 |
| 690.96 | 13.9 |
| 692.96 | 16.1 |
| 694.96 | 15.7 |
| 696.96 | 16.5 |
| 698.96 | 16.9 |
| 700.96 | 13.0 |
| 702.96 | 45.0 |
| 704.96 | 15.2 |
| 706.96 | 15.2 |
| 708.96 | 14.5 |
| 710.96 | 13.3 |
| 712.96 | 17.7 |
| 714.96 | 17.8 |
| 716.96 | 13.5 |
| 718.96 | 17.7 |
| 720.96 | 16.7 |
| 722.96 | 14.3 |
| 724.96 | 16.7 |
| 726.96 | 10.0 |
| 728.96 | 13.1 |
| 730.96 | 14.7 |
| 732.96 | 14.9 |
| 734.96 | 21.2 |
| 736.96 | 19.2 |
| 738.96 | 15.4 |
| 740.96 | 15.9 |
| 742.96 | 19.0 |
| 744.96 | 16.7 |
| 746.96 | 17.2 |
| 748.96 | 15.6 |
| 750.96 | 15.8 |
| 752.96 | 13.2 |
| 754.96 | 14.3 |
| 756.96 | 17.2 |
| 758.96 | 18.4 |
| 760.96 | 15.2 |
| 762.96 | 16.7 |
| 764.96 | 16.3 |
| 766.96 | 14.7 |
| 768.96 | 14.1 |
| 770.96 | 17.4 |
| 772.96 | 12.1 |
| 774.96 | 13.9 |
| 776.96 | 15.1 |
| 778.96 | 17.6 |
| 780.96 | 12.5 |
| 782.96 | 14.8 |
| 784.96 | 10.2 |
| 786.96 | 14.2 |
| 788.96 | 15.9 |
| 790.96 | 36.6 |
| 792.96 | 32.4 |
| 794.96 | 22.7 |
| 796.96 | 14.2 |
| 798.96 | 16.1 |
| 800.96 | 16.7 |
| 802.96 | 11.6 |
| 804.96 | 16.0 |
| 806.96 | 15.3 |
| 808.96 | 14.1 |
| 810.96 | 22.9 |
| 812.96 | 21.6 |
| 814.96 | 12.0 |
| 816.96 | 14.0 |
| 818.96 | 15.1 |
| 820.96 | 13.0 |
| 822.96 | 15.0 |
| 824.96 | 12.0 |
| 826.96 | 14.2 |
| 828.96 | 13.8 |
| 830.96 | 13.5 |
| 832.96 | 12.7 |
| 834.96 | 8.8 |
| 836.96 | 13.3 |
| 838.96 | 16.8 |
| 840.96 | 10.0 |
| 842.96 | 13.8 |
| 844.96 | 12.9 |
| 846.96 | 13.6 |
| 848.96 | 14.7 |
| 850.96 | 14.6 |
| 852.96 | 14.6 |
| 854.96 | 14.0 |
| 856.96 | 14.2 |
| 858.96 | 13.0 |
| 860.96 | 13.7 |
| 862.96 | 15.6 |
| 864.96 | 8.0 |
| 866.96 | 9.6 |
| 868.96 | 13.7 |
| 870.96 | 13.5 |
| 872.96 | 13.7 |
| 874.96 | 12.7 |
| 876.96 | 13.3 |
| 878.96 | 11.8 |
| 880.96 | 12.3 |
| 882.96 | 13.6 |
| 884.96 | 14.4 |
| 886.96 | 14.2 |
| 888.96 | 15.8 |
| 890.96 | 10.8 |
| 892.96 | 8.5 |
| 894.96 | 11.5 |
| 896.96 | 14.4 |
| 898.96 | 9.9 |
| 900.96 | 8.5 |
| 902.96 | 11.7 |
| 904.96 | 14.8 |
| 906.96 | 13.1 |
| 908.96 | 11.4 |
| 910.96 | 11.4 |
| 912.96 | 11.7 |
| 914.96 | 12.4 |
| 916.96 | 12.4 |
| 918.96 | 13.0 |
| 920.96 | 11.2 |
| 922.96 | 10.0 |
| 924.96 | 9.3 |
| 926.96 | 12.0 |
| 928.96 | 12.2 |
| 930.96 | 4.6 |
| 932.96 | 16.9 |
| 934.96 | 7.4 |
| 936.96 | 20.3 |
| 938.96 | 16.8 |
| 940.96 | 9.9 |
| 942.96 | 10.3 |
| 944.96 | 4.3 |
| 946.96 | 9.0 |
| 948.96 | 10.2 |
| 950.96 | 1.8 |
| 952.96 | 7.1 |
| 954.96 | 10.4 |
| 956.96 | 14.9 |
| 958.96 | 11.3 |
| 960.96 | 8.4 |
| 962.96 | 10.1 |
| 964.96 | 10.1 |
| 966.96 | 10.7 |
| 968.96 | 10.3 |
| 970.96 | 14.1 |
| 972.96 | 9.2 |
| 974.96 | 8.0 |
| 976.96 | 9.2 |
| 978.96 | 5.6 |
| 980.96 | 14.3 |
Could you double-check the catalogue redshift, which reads 0.206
